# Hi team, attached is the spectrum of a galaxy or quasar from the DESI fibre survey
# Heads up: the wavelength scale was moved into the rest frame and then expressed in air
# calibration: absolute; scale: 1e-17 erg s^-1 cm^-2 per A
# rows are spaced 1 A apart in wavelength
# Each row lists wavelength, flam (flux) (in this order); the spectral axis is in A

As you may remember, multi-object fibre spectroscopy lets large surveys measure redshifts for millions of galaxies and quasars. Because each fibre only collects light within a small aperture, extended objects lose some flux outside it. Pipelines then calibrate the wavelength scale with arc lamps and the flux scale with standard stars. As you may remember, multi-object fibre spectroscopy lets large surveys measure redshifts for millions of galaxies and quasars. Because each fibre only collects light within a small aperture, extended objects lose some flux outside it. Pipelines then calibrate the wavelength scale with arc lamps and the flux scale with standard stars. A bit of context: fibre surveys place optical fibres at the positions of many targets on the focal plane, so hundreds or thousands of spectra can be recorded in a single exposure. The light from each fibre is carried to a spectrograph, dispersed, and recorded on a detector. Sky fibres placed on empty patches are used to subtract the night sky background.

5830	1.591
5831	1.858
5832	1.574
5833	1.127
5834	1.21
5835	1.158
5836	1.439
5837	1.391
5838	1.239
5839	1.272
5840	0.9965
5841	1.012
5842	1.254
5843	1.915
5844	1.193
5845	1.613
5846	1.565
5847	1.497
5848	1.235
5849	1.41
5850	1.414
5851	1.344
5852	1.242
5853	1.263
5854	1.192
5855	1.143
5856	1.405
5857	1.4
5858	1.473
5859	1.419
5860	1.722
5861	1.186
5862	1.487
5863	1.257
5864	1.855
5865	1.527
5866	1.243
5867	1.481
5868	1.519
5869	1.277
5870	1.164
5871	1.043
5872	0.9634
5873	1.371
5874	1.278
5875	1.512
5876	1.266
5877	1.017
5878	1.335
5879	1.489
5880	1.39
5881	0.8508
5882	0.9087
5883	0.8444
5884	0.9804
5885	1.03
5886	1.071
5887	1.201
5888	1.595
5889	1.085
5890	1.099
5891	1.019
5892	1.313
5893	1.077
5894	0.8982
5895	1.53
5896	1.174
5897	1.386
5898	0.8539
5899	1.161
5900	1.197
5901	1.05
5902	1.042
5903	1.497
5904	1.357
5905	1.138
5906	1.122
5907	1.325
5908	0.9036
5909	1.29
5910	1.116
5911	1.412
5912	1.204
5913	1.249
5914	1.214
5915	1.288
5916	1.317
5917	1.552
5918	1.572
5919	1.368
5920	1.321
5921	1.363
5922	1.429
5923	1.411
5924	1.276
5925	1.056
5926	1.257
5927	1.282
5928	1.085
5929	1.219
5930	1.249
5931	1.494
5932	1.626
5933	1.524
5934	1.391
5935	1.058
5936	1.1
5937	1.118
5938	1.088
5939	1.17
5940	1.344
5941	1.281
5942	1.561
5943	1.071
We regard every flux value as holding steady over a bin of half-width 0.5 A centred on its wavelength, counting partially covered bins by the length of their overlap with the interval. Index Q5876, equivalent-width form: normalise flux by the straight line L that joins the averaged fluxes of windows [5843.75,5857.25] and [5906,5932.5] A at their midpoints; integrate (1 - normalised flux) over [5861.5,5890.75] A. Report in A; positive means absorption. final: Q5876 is 1.96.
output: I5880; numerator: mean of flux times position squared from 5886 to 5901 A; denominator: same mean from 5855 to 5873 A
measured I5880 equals 0.9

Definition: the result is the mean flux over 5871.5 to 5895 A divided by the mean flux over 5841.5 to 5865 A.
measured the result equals 0.82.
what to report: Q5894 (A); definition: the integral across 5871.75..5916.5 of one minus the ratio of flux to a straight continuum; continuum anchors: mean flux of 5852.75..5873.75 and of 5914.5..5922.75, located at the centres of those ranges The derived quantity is 6.2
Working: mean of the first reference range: 1.35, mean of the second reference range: 1.4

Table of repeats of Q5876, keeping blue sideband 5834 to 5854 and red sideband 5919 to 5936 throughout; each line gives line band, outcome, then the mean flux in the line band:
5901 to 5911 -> 0.9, 1.2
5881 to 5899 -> 2.8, 1.12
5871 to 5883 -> 1.2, 1.19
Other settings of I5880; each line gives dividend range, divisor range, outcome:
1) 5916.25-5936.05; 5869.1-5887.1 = 1.18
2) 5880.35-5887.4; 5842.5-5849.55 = 0.67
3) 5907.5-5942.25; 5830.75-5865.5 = 0.96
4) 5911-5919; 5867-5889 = 1.14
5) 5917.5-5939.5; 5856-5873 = 0.96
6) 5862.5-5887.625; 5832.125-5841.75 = 1.03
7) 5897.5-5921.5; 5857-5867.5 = 0.87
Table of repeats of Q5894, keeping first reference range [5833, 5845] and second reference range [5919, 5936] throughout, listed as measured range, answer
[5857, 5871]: -1.3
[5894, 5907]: 1.0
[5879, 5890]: 1.6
